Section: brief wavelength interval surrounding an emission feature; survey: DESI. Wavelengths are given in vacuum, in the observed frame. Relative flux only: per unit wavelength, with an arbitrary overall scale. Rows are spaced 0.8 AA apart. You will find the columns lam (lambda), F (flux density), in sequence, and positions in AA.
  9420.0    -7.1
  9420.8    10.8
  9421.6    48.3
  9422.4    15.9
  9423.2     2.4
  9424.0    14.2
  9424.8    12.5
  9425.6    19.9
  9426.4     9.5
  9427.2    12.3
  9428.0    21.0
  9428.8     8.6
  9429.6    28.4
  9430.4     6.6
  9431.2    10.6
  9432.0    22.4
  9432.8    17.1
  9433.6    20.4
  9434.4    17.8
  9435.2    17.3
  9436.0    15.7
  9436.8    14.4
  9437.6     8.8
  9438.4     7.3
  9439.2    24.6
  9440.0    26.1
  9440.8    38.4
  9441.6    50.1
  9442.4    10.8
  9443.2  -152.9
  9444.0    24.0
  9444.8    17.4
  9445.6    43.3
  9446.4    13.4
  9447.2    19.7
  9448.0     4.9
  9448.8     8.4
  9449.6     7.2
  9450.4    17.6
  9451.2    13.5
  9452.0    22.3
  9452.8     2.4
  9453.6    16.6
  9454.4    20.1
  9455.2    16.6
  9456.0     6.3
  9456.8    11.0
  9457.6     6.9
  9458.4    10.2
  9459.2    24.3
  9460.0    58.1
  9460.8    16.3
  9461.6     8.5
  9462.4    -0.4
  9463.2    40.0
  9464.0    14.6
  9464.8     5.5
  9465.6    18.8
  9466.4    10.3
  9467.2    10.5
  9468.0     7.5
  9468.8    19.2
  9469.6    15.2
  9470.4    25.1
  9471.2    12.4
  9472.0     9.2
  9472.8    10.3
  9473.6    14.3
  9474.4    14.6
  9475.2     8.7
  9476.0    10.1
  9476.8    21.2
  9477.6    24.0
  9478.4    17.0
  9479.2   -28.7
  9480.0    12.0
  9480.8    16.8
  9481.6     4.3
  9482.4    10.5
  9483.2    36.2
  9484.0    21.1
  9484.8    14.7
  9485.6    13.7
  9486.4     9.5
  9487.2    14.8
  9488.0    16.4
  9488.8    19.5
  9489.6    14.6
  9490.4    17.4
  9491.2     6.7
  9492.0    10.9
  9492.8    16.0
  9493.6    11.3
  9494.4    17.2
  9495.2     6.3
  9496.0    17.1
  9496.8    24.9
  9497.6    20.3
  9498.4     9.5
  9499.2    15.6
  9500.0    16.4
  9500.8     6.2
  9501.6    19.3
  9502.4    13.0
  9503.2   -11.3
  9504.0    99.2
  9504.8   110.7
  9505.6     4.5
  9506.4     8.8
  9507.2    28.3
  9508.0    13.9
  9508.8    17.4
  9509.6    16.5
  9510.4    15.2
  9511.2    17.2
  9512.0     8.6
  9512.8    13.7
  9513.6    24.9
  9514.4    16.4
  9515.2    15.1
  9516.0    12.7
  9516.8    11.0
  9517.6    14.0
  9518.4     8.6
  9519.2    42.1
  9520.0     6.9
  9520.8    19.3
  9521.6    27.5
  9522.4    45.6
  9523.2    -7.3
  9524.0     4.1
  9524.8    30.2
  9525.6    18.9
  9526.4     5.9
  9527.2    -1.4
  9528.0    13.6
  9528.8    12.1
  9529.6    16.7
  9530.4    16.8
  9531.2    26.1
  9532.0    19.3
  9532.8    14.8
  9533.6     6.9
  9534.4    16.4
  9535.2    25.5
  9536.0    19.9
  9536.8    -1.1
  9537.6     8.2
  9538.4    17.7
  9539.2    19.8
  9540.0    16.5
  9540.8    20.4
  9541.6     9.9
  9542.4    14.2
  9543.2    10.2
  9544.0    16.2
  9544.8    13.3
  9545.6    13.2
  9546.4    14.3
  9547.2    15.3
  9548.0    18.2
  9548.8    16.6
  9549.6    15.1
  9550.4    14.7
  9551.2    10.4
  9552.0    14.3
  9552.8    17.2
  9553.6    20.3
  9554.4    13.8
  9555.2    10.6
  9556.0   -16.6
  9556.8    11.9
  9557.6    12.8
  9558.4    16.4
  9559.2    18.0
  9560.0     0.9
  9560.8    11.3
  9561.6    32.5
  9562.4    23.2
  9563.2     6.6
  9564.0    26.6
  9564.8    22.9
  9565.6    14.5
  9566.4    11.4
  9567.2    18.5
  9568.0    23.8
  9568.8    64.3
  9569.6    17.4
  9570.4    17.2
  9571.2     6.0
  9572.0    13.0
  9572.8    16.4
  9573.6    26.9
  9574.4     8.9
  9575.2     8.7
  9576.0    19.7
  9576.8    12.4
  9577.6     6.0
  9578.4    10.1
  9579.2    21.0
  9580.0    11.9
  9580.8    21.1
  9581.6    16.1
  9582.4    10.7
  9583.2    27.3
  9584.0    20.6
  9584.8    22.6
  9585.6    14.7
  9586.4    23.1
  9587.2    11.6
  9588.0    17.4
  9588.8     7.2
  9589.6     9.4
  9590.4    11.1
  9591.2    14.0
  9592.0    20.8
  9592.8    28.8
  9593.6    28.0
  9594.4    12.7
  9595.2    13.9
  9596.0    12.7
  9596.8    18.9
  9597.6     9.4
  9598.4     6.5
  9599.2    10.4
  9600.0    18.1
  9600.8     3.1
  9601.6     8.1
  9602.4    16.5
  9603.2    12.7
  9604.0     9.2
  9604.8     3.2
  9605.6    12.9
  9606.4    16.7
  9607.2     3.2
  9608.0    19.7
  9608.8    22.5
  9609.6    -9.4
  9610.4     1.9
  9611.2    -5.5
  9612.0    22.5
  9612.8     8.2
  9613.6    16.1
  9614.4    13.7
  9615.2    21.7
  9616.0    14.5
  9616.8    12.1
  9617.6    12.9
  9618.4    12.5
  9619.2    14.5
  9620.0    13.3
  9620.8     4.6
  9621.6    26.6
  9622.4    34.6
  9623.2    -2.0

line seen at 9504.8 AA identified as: [S II] 6716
